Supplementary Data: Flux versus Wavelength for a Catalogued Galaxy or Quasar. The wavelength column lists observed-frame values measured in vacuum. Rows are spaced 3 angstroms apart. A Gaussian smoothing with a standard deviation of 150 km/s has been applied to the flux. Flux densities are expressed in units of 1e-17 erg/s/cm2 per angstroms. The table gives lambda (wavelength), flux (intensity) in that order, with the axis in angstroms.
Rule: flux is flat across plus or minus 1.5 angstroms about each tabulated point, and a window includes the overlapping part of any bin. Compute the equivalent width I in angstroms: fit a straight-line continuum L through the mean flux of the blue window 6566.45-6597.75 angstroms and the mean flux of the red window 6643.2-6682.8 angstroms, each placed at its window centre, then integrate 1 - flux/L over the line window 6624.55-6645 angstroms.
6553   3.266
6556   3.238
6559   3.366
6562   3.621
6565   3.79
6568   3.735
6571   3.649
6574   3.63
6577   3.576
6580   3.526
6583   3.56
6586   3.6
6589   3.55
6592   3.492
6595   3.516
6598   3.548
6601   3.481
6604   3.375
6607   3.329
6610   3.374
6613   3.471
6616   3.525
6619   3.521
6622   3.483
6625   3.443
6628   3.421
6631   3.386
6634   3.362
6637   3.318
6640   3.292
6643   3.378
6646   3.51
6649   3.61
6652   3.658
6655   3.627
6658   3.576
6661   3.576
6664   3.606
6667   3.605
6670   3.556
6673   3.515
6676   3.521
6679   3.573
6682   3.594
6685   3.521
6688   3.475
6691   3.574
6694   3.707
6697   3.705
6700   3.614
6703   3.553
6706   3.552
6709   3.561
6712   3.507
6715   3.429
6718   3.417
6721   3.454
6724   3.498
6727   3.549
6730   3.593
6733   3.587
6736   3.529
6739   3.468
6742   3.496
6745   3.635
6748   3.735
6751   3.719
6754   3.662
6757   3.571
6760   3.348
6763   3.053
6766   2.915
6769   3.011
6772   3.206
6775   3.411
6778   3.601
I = 1.2 angstroms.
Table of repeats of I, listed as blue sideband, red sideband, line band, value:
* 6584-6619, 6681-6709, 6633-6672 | 0.26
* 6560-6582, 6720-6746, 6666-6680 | 0.08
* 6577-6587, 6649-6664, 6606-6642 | 1.78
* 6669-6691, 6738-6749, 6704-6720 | 0.30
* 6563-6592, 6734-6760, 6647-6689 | 0.33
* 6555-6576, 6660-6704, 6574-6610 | 0.79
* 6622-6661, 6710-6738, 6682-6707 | -0.68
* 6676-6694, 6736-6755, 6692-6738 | 0.44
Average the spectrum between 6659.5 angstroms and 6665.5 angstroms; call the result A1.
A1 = 3.59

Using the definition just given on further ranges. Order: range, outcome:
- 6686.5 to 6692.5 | 3.52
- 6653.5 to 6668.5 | 3.6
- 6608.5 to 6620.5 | 3.47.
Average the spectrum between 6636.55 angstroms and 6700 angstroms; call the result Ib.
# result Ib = 3.55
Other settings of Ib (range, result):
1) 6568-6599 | 3.57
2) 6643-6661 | 3.58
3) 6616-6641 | 3.41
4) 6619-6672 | 3.5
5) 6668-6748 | 3.55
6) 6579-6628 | 3.48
